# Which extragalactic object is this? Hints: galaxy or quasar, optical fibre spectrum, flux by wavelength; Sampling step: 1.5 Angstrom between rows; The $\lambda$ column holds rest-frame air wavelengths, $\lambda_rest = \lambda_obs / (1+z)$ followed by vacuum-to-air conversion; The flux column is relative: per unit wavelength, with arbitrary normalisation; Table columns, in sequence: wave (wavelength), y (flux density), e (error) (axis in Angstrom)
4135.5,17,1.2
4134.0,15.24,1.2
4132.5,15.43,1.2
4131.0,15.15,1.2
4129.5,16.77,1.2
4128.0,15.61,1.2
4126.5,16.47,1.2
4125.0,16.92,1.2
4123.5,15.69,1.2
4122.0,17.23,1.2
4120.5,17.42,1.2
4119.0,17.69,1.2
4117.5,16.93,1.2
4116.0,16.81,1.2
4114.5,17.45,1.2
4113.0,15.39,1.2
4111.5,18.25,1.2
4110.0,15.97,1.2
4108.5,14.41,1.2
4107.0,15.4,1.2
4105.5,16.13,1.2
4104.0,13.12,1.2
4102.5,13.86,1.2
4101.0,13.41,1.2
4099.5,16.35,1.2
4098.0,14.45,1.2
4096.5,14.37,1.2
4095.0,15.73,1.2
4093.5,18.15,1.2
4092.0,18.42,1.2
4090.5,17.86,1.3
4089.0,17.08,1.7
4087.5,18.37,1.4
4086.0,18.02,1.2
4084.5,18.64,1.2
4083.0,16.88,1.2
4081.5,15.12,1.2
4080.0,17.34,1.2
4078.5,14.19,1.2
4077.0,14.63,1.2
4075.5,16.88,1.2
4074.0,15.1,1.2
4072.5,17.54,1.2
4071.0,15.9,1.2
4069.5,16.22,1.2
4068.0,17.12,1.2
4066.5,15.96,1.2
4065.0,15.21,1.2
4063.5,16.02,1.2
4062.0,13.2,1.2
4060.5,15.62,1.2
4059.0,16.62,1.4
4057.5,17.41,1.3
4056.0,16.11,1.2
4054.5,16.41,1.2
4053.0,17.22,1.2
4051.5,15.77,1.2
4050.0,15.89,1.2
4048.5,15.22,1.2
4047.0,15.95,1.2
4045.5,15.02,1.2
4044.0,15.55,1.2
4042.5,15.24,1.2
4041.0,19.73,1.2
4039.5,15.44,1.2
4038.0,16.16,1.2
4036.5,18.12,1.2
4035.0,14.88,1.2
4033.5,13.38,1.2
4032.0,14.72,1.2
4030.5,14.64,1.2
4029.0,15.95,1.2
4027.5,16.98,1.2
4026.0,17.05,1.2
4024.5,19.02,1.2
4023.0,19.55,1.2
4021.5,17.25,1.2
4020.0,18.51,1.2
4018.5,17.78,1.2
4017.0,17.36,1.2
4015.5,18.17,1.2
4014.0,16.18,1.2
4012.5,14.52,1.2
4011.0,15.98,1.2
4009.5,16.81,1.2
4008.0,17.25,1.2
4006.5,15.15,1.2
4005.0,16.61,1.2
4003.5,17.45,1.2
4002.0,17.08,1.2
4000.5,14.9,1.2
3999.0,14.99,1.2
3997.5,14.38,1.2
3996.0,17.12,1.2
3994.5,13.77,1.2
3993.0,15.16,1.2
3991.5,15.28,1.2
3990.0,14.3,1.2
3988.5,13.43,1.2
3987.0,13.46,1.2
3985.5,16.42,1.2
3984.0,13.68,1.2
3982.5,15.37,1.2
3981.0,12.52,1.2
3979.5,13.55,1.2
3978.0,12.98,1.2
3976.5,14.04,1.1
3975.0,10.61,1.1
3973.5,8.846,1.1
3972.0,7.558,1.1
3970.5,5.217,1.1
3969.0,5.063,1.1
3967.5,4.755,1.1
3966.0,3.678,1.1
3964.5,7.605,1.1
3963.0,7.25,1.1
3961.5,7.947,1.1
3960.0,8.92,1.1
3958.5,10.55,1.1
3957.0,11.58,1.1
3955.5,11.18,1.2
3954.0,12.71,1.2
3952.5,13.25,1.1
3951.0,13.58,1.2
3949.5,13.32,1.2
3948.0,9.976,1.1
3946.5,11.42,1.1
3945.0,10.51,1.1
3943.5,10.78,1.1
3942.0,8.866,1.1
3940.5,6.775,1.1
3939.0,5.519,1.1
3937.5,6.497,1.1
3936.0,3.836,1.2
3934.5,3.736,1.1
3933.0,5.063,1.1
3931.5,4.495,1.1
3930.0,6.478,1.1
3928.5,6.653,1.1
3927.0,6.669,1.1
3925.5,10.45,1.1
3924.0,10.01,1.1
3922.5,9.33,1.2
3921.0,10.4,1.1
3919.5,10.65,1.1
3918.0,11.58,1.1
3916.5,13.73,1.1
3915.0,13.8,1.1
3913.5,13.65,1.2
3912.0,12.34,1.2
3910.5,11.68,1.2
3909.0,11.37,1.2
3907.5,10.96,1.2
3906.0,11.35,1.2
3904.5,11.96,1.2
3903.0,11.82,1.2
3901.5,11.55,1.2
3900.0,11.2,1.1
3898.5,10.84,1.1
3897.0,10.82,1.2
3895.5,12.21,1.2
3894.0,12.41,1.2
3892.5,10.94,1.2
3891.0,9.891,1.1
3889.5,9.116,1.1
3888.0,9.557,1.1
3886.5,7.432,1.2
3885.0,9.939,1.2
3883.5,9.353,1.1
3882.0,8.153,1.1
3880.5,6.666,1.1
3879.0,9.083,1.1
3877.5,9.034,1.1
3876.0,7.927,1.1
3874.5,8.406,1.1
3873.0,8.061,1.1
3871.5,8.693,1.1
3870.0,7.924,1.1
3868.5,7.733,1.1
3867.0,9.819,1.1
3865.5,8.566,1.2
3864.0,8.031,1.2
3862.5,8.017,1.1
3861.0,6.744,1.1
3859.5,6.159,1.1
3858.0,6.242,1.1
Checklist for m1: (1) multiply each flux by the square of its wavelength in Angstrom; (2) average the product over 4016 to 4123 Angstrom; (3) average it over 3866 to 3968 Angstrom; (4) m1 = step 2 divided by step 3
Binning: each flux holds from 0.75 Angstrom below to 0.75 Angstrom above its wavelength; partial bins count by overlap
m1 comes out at 1.85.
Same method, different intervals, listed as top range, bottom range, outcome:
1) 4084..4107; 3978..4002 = 1.17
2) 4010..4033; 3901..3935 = 1.78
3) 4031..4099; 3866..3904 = 1.85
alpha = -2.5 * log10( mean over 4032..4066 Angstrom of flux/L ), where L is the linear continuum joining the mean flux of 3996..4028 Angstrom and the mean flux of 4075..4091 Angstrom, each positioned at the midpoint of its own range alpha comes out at 0.06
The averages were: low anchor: 16.8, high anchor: 16.8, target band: 15.9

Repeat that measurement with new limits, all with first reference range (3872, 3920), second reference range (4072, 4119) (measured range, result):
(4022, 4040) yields -0.14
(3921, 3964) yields 0.32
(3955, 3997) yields 0.16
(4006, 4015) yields -0.17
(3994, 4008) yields -0.17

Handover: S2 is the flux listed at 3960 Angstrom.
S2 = 8.92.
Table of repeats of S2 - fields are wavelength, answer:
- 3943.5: 10.78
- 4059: 16.62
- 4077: 14.63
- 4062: 13.2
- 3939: 5.519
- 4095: 15.73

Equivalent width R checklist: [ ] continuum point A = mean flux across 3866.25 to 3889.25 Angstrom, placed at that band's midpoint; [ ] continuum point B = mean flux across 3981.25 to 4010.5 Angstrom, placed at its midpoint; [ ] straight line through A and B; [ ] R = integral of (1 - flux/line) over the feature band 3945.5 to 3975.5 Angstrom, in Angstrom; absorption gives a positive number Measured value 8.9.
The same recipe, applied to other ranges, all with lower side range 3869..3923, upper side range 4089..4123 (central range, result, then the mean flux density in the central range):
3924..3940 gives 7.3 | 6.14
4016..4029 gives -3.7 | 17.8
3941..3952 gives 0.6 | 11.2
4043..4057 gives -1.3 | 15.9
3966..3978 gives 4.3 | 8.05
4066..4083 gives -0.8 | 16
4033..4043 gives -1.4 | 16.2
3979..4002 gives -3.0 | 14.6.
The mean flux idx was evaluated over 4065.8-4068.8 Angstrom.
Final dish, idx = 16.5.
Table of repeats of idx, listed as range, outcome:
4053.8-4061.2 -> 16.4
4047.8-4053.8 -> 16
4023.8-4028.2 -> 17.7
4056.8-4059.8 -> 17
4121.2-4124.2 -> 16.5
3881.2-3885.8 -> 9.1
